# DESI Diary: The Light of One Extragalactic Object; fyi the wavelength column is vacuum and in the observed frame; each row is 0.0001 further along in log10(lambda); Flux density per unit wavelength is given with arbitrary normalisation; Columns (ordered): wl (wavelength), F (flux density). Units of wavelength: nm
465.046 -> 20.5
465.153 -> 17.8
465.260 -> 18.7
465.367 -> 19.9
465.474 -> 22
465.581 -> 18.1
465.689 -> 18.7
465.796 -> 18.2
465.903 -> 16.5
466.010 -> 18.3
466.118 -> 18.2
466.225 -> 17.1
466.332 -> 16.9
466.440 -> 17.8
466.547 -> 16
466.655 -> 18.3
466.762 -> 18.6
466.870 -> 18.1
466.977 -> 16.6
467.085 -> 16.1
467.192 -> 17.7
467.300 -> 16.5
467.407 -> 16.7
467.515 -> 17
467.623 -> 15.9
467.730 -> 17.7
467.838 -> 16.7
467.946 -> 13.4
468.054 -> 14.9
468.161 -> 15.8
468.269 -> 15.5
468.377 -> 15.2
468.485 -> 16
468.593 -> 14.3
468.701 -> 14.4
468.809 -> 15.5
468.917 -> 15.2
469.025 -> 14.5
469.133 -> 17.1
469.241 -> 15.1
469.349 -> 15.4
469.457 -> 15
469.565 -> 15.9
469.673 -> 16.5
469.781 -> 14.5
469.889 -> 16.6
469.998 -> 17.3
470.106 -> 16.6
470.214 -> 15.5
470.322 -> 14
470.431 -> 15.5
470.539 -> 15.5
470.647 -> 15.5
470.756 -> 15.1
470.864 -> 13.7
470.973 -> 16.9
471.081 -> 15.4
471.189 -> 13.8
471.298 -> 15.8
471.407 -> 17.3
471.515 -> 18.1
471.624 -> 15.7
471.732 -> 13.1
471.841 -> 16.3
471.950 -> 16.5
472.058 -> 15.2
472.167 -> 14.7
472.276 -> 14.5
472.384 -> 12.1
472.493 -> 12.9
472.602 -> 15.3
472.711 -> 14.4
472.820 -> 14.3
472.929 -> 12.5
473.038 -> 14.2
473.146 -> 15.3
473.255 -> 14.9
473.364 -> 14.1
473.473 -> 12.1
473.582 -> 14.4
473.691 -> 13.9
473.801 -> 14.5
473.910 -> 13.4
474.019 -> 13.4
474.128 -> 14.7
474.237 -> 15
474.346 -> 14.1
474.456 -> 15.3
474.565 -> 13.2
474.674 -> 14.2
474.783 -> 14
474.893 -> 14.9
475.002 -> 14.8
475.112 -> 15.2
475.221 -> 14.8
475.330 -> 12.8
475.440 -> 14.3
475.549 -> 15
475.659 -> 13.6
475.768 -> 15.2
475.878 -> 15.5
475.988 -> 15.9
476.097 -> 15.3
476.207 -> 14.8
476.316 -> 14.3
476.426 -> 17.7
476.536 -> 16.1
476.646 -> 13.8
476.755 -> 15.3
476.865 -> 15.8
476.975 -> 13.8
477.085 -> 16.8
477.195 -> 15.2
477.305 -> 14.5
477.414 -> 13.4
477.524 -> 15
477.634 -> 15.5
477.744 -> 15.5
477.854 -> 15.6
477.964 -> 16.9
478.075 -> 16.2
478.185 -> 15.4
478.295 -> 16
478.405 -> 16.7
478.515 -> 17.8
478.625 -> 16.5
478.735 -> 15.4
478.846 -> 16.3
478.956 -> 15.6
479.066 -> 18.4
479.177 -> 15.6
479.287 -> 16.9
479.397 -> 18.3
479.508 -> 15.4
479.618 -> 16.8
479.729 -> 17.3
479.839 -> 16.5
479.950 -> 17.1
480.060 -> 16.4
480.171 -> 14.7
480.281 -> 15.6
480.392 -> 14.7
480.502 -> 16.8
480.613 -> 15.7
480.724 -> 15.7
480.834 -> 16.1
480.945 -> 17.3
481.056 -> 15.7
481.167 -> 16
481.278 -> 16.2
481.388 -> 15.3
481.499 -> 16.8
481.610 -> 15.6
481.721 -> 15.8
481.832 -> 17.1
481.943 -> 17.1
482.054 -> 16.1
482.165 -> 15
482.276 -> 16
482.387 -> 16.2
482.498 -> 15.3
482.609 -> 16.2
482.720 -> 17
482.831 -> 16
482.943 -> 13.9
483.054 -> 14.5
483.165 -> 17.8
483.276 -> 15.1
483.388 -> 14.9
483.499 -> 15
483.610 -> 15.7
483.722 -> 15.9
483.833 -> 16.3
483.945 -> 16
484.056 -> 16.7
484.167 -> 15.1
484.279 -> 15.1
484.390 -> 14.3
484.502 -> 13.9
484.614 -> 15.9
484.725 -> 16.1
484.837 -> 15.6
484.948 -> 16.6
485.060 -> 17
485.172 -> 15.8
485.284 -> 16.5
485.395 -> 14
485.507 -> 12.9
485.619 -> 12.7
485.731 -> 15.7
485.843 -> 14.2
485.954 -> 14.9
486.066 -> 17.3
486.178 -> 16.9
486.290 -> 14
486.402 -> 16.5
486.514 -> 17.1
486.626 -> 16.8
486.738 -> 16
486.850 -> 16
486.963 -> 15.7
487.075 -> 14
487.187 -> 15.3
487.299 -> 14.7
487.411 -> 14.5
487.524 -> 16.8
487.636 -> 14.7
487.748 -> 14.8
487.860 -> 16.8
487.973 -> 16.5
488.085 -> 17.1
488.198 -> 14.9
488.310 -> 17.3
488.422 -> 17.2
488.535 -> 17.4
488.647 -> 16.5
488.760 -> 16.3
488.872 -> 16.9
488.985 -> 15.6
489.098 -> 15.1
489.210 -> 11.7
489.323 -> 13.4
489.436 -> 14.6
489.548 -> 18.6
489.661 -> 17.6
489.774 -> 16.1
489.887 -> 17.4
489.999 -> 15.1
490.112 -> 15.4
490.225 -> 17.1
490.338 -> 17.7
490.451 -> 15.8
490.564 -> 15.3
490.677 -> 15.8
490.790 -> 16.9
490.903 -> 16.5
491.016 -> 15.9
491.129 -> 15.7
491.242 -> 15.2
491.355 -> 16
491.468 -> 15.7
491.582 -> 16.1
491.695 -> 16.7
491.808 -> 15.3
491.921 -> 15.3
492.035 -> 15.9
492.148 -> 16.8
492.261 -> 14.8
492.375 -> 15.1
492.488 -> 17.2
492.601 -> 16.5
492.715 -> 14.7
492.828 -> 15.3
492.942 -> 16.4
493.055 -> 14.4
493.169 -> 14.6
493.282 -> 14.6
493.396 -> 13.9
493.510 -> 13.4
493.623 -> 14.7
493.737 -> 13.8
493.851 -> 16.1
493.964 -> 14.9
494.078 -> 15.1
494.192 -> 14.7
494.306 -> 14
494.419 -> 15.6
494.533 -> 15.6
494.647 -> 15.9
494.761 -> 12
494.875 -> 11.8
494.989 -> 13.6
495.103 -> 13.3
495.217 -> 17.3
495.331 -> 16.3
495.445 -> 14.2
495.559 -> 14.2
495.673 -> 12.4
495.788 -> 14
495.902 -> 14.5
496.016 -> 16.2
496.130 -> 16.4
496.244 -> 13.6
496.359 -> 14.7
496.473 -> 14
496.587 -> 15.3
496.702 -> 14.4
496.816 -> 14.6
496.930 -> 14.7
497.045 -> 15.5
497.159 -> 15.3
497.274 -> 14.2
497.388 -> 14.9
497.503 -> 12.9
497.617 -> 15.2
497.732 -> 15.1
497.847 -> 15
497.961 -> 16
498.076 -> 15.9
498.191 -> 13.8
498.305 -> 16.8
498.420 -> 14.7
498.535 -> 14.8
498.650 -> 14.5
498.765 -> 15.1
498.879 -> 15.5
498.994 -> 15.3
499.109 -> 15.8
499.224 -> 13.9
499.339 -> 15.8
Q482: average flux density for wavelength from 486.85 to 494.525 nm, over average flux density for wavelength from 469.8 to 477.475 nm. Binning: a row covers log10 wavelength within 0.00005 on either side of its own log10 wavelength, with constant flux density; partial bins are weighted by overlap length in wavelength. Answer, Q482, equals 1.1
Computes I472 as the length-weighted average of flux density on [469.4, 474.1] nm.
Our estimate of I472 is 14.9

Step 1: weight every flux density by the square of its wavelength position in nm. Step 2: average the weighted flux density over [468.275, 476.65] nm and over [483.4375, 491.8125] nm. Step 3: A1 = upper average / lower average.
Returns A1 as 1.1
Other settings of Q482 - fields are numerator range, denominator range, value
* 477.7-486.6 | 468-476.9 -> 1.06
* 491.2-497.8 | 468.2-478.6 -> 0.99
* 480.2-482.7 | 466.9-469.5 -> 1.01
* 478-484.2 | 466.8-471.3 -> 1.02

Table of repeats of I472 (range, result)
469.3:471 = 15.6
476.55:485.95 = 15.8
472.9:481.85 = 15.4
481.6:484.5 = 15.7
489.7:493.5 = 15.8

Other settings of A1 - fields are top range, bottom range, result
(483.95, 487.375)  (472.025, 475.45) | 1.15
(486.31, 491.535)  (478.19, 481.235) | 1.01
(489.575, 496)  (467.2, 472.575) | 1.09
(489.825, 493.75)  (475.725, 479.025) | 1.06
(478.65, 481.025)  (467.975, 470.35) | 1.10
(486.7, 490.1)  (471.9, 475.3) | 1.18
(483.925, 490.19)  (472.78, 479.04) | 1.10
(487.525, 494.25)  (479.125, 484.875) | 1.02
